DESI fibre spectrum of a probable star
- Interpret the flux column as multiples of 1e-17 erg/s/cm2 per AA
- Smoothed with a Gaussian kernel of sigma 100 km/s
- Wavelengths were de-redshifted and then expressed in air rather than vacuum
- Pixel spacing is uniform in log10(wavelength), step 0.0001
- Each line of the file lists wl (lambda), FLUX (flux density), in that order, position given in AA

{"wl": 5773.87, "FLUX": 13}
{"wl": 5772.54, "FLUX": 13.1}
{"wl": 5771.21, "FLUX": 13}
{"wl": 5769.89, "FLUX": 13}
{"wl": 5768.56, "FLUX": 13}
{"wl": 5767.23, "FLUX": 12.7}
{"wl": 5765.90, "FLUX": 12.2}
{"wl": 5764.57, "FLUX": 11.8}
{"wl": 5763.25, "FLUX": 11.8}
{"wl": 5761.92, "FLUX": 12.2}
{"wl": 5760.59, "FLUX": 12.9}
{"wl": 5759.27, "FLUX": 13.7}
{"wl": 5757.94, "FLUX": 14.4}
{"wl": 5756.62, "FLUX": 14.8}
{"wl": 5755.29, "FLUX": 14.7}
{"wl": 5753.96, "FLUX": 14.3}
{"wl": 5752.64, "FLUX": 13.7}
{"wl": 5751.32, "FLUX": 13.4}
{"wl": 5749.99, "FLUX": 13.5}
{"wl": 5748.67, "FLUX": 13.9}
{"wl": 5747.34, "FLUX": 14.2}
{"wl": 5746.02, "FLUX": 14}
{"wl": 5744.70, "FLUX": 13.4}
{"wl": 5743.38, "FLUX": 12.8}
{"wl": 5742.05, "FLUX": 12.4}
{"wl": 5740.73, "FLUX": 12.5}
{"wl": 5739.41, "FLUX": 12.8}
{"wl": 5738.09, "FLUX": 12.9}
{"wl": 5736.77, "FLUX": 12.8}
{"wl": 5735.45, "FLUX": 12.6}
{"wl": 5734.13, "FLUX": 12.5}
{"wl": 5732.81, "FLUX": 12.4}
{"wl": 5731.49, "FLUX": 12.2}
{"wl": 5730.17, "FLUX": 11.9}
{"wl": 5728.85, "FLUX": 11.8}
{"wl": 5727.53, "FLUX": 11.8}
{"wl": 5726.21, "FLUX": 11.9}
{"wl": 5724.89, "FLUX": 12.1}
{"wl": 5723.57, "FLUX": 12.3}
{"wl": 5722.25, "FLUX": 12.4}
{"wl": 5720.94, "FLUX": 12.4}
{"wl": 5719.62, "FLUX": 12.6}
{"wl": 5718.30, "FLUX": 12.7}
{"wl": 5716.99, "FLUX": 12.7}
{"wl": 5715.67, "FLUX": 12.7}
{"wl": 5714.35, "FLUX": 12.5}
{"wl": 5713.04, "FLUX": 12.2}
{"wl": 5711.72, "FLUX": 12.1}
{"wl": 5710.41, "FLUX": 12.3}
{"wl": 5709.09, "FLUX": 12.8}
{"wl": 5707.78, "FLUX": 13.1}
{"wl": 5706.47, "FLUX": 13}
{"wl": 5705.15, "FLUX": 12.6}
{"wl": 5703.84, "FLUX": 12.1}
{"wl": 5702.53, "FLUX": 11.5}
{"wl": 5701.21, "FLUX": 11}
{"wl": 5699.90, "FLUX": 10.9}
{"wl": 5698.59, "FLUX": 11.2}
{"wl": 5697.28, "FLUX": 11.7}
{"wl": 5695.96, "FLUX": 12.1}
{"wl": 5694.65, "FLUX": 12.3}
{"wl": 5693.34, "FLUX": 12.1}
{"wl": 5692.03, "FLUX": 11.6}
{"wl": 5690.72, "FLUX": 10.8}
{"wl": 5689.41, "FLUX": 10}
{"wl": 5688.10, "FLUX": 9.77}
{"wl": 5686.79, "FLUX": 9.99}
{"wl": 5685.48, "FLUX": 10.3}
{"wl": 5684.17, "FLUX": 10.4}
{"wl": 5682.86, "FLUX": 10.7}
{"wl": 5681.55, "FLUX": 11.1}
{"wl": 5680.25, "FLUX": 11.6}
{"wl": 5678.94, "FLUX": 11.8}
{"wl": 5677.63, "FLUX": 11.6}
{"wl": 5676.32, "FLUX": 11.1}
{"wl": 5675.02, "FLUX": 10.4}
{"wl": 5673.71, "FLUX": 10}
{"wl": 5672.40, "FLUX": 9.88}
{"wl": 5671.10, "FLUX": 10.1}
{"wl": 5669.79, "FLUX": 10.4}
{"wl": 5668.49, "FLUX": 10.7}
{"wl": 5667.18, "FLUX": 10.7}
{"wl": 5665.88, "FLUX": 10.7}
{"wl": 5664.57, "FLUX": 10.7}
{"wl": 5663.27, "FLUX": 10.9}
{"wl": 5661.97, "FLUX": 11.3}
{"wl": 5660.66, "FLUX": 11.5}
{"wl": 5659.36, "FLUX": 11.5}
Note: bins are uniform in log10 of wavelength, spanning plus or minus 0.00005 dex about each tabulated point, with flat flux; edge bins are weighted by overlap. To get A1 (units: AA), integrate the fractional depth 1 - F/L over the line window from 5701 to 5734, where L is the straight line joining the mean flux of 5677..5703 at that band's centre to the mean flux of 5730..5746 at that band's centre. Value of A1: -0.8 AA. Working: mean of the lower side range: 11.1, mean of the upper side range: 12.7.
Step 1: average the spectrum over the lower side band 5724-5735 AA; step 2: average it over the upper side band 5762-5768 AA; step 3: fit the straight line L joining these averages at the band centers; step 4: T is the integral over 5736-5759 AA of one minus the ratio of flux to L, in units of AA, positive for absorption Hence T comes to -2.74 AA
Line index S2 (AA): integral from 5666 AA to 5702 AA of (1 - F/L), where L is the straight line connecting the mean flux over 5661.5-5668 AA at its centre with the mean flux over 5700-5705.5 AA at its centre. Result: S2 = 1.2 AA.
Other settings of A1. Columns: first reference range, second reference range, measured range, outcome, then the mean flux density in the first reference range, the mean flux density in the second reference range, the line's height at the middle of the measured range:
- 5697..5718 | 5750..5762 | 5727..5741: 0.8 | 12.2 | 13.8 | 13.1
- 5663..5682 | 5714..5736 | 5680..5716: -0.1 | 10.8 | 12.3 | 11.5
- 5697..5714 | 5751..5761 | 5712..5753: 1.3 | 12.1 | 14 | 13.1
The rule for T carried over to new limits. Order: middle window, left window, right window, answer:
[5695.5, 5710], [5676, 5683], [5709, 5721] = 0.1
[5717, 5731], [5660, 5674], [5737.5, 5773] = 0.1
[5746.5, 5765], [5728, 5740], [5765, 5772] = -1.3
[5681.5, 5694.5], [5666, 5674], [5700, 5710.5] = 0.7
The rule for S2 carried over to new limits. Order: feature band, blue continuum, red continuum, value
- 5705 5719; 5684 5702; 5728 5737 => -1.2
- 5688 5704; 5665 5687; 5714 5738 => 0.0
